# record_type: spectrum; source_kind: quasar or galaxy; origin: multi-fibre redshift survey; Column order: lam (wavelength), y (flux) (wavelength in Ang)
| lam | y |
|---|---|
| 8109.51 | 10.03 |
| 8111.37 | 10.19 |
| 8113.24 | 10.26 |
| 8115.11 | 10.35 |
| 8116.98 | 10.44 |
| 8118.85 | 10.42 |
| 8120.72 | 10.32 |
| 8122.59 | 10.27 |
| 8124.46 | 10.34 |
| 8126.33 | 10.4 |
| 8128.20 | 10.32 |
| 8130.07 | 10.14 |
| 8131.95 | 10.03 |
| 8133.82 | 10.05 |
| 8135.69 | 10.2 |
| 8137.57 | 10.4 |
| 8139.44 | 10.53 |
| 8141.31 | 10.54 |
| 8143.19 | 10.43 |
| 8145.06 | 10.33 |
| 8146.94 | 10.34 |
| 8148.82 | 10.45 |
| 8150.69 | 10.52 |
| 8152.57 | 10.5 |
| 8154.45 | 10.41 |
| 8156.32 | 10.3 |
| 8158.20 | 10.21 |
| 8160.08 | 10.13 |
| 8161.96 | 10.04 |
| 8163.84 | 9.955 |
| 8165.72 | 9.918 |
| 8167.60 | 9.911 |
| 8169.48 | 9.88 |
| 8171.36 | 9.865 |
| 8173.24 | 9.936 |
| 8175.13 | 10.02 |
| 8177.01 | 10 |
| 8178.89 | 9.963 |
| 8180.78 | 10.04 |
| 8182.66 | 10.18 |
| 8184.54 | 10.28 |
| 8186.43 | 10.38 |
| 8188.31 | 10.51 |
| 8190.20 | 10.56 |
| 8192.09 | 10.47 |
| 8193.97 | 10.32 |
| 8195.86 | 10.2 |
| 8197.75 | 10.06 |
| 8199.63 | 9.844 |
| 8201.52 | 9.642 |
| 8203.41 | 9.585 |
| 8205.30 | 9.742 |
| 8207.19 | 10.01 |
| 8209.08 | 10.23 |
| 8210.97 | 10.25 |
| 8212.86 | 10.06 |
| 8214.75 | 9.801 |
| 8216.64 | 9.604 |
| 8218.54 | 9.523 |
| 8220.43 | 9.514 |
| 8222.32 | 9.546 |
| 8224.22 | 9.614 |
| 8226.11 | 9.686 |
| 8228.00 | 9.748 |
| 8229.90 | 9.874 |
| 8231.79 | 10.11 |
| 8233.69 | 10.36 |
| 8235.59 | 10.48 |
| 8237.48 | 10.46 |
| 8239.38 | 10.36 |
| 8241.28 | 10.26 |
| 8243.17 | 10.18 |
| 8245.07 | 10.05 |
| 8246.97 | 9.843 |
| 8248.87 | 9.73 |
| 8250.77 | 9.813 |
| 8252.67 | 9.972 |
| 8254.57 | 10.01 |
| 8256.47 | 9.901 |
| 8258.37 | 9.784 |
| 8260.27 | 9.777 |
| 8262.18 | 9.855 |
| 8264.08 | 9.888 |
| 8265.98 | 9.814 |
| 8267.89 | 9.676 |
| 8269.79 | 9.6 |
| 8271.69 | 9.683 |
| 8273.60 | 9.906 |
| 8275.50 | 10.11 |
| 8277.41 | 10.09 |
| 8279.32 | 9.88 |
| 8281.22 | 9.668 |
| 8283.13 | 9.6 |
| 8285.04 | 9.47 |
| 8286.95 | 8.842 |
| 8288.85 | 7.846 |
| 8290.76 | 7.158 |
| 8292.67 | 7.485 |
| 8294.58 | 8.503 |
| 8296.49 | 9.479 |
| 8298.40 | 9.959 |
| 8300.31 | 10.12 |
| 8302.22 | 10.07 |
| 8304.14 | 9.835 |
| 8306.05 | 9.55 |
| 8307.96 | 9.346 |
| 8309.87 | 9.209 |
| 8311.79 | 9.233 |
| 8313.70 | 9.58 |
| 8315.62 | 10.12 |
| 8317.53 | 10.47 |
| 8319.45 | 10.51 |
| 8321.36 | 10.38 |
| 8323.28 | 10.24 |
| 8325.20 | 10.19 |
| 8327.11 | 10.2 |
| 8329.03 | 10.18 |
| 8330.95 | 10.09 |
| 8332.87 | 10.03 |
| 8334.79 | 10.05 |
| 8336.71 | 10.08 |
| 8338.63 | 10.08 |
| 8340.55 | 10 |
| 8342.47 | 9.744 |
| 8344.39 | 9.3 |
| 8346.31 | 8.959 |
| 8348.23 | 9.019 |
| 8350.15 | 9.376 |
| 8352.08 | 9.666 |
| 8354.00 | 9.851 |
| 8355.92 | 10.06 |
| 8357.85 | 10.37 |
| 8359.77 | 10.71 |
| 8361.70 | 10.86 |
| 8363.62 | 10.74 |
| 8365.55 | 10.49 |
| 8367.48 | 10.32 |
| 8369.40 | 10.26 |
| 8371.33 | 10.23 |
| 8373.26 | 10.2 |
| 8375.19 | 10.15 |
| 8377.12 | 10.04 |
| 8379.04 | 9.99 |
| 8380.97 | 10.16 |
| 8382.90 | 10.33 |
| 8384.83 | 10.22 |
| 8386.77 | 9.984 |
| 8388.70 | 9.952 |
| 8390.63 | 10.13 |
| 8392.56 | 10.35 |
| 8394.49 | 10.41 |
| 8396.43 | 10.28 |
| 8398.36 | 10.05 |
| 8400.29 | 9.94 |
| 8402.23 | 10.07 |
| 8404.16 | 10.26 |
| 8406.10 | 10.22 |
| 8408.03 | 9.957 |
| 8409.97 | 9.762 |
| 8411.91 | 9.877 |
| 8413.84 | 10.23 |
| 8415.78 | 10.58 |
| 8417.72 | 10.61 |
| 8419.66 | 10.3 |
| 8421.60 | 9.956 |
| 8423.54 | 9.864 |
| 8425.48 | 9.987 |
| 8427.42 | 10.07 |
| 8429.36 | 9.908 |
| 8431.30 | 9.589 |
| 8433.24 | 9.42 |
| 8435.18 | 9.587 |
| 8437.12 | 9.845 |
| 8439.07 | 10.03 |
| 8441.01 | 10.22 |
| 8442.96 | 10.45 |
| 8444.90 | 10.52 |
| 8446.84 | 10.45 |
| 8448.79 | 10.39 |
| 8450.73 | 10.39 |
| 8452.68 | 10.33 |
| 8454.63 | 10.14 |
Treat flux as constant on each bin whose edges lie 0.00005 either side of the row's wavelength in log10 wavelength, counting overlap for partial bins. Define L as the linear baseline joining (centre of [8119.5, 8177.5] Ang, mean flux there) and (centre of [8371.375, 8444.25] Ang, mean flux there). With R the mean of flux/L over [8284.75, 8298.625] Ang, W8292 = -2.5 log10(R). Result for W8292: 0.19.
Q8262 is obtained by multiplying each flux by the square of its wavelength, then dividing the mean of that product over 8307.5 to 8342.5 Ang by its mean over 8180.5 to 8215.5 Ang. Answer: 1.0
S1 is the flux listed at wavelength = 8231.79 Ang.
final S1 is 10.11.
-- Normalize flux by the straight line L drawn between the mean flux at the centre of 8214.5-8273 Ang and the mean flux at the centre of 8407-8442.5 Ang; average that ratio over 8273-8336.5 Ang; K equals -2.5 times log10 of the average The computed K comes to 0.03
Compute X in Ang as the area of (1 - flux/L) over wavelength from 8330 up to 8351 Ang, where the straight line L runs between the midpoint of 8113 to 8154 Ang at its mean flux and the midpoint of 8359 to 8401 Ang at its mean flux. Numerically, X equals 1.2 Ang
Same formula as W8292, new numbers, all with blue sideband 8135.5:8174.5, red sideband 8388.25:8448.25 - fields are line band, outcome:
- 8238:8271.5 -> 0.028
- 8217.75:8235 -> 0.043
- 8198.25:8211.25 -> 0.034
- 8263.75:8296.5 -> 0.103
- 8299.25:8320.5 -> 0.035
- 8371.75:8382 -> 0.000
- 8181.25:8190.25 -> -0.015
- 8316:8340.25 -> -0.006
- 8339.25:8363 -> 0.031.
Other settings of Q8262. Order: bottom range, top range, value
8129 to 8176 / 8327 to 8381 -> 1.03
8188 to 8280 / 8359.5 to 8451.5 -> 1.06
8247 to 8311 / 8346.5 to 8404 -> 1.09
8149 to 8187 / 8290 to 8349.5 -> 0.99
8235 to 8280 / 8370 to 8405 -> 1.05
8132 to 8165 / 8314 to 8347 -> 1.02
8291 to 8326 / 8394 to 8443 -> 1.07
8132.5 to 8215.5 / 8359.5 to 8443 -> 1.05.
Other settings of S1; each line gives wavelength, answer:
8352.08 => 9.666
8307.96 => 9.346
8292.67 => 7.485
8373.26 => 10.2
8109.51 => 10.03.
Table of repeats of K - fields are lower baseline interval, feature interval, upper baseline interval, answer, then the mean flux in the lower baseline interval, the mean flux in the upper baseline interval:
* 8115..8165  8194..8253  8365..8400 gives 0.034 mag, 10.3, 10.2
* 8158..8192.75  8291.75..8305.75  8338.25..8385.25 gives 0.079 mag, 10.1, 10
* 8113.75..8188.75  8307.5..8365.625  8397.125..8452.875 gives 0.018 mag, 10.2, 10.1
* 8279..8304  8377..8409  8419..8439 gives -0.054 mag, 9.09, 9.85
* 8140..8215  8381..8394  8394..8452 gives -0.006 mag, 10.2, 10.1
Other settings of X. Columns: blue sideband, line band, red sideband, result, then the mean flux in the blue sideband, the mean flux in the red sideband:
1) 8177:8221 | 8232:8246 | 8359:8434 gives -0.3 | 10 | 10.2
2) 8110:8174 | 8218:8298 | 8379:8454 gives 4.3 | 10.2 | 10.1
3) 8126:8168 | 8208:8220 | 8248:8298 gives -0.1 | 10.3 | 9.45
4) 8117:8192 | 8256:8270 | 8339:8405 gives 0.5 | 10.2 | 10.1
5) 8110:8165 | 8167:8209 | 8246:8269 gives 0.2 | 10.3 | 9.84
